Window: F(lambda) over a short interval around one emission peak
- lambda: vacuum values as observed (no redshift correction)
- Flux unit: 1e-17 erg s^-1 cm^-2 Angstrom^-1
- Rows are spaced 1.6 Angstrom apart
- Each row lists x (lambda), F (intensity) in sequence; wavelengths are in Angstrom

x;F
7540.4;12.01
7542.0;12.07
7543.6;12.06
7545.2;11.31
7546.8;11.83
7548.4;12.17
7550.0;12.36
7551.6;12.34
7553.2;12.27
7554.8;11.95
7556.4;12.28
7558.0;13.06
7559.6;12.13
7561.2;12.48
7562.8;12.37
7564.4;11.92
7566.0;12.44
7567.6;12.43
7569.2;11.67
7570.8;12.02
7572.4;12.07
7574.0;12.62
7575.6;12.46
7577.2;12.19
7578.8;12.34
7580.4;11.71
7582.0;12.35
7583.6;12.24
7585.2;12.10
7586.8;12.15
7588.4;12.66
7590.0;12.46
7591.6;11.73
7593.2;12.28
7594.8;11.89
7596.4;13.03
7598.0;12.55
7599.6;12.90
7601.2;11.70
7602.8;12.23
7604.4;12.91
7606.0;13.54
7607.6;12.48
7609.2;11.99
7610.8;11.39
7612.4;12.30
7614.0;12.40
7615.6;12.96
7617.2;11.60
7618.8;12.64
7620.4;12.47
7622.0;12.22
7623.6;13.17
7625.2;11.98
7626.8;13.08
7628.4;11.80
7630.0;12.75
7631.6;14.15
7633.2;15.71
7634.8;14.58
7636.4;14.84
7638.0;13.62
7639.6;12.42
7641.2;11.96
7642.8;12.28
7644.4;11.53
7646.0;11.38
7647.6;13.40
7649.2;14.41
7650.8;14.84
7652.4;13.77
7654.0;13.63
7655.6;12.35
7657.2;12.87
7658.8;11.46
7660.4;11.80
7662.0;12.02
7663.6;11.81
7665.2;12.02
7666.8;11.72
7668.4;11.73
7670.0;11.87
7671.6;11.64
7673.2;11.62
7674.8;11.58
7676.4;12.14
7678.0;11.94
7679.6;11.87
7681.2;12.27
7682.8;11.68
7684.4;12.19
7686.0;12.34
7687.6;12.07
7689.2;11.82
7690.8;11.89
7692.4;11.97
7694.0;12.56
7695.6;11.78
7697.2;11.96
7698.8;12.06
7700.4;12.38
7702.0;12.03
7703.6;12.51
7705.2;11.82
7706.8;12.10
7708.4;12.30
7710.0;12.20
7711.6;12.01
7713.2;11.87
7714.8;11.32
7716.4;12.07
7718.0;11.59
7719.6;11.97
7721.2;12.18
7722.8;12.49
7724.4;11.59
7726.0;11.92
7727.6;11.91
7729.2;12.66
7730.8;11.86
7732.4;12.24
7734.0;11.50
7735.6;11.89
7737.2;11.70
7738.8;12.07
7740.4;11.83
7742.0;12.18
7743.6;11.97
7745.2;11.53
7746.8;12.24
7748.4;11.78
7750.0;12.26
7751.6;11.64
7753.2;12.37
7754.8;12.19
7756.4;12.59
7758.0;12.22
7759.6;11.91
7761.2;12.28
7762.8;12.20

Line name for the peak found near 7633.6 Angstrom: [S II]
